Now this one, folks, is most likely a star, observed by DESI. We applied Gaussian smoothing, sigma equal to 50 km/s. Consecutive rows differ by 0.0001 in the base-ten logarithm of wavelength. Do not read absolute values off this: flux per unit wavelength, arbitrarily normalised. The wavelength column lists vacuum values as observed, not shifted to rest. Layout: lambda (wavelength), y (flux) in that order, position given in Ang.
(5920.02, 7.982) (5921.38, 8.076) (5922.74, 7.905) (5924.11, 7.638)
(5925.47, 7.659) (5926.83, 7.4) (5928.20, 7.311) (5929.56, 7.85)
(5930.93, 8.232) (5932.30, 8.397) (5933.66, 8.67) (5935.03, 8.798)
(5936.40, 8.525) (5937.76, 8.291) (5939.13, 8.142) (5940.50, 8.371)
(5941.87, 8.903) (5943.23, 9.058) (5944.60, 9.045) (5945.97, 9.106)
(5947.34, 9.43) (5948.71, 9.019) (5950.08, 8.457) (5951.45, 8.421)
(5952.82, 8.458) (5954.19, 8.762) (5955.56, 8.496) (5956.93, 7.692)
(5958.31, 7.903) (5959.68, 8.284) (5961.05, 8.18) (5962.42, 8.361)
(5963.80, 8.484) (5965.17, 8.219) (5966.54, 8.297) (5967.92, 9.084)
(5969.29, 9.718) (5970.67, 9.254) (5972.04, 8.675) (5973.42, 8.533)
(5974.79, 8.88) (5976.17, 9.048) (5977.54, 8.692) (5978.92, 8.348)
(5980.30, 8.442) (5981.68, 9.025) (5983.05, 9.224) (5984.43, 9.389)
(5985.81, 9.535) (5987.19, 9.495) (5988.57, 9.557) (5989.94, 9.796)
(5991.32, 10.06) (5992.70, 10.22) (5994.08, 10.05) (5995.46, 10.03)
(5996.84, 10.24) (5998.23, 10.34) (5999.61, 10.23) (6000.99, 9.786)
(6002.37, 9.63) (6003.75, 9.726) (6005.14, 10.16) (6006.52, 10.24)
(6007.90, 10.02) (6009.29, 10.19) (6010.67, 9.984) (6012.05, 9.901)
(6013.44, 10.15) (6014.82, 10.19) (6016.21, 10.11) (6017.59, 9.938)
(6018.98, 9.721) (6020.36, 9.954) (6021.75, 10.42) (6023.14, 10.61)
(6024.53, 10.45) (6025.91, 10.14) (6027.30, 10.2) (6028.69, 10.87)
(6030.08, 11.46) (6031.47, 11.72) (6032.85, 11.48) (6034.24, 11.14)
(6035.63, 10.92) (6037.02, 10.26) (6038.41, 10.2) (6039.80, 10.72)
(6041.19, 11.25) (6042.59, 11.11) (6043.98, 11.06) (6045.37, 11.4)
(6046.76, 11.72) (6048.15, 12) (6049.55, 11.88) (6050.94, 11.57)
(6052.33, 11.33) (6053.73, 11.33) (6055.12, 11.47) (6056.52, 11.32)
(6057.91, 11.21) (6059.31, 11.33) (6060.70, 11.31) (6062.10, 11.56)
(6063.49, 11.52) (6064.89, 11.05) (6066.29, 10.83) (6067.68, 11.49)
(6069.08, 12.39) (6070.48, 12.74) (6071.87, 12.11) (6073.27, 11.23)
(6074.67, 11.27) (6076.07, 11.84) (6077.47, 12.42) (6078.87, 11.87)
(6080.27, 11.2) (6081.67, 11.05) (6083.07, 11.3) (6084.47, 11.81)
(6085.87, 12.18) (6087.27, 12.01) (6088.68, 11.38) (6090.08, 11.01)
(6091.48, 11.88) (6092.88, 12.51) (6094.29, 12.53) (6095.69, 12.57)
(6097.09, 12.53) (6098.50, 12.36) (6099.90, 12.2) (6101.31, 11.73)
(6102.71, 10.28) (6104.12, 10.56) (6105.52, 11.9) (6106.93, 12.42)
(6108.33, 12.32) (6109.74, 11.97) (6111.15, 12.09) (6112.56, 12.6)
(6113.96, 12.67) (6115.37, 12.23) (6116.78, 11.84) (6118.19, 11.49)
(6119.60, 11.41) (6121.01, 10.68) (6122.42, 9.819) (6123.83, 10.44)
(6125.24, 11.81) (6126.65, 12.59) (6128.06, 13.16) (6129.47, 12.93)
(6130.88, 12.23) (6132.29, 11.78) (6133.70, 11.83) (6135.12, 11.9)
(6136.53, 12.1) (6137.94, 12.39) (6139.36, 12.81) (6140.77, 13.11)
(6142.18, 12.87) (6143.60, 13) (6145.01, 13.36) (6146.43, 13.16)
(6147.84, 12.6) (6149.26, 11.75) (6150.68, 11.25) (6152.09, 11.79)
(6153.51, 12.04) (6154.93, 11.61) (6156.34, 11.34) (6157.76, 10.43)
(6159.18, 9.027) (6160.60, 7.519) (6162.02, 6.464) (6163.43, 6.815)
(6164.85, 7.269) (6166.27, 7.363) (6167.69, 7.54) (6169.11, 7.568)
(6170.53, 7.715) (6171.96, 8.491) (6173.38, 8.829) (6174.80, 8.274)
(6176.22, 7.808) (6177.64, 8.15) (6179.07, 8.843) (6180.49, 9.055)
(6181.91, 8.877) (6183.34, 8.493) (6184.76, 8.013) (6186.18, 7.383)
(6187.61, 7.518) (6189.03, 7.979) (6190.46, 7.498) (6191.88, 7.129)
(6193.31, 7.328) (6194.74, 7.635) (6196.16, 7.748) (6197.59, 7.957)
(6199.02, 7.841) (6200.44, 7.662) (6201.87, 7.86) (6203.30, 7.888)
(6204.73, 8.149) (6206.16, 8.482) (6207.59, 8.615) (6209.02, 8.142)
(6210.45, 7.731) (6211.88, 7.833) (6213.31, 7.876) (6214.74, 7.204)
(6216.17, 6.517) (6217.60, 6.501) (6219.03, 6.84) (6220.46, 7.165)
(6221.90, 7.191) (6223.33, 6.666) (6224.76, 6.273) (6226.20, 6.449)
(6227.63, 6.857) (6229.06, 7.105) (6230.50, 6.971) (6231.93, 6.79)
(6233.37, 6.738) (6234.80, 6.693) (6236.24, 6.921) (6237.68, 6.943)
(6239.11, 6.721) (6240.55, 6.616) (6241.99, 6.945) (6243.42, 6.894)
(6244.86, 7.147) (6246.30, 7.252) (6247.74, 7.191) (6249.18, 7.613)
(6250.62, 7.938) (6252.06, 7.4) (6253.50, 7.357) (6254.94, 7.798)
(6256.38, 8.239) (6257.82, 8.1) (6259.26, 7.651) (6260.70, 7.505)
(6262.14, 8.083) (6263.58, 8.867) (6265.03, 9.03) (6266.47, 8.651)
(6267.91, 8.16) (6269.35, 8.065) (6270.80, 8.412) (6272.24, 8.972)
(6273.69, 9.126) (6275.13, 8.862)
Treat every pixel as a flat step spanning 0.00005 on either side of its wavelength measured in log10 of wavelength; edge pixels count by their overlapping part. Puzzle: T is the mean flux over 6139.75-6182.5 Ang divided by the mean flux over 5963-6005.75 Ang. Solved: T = 1.05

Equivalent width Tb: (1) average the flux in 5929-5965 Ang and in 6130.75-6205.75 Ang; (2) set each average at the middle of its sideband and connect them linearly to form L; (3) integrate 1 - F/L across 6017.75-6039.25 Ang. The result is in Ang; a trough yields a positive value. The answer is -4.27 Ang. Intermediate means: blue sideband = 8.51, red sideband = 9.46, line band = 10.6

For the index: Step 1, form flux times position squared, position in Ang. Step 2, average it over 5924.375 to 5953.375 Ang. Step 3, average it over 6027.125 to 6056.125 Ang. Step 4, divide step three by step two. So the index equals 1.4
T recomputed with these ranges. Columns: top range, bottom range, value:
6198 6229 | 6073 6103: 0.63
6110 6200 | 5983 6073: 0.95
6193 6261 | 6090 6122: 0.62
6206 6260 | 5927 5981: 0.85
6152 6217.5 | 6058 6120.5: 0.70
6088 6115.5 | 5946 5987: 1.38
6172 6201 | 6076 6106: 0.68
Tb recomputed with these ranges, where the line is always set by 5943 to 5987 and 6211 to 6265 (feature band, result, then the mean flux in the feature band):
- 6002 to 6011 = -1.6 Ang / 10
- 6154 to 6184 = -3.4 Ang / 8.48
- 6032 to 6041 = -2.7 Ang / 10.8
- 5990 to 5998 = -1.4 Ang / 10.1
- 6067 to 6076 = -4.1 Ang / 11.9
